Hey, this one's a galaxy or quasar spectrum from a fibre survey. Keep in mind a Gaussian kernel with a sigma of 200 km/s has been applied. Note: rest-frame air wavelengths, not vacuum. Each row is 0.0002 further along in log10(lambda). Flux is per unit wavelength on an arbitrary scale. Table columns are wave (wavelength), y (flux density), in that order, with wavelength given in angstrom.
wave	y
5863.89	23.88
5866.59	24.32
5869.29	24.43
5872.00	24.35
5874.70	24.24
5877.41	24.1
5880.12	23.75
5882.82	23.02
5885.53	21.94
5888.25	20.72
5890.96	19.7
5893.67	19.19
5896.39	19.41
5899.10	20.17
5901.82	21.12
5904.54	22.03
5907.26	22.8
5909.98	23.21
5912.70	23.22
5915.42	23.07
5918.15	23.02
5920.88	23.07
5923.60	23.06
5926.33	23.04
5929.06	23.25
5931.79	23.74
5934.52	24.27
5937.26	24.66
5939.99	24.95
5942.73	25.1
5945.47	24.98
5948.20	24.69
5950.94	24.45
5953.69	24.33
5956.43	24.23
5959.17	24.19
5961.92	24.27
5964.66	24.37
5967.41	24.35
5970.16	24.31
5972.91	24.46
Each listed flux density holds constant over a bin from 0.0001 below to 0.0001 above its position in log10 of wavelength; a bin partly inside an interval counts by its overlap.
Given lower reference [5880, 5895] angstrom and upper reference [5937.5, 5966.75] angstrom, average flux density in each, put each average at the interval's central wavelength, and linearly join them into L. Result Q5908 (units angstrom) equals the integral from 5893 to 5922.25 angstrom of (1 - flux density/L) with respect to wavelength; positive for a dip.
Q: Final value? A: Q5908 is 0.5 angstrom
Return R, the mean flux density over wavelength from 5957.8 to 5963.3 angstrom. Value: 24.2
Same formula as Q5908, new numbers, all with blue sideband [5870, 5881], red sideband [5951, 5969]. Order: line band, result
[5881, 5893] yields 1.4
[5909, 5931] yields 1.0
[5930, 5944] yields -0.1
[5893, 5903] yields 1.7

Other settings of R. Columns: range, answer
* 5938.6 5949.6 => 24.9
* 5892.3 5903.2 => 20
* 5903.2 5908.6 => 22.4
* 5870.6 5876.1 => 24.3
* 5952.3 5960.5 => 24.2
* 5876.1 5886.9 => 23.2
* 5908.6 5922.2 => 23.1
